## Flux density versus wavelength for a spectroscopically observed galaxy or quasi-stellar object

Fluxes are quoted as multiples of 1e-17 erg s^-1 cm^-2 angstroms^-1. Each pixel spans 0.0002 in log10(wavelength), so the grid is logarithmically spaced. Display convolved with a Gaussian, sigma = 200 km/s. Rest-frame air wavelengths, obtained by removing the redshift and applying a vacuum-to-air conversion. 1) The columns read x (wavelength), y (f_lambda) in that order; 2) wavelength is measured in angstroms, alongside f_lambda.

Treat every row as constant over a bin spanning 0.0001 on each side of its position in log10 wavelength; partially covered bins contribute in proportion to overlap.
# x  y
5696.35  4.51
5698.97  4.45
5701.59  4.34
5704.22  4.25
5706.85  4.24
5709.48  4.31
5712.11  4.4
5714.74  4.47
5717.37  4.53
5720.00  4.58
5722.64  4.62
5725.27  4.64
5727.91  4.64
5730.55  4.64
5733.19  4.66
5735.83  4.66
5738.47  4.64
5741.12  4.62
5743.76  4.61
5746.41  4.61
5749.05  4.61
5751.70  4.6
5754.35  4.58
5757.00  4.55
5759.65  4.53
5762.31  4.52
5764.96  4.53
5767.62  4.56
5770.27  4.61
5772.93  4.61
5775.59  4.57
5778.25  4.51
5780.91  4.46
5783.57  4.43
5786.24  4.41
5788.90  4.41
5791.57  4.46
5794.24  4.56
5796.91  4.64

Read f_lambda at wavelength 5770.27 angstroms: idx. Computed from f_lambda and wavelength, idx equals 4.61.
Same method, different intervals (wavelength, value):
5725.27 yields 4.64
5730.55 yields 4.64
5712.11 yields 4.4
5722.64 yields 4.62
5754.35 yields 4.58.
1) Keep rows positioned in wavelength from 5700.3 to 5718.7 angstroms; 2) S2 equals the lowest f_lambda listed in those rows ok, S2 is 4.24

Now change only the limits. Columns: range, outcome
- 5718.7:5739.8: 4.58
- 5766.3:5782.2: 4.46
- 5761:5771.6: 4.52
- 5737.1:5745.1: 4.61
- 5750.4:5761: 4.53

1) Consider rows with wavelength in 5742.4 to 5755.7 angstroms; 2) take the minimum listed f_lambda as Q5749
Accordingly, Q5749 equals 4.58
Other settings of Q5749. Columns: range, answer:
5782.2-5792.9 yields 4.41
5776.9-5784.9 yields 4.43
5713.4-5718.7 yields 4.47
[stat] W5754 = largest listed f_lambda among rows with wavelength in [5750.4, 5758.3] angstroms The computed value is 4.6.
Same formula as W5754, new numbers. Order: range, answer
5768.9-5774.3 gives 4.61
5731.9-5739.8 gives 4.66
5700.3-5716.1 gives 4.47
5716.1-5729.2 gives 4.64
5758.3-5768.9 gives 4.56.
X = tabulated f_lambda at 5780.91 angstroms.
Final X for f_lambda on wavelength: 4.46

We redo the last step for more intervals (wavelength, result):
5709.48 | 4.31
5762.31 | 4.52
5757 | 4.55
